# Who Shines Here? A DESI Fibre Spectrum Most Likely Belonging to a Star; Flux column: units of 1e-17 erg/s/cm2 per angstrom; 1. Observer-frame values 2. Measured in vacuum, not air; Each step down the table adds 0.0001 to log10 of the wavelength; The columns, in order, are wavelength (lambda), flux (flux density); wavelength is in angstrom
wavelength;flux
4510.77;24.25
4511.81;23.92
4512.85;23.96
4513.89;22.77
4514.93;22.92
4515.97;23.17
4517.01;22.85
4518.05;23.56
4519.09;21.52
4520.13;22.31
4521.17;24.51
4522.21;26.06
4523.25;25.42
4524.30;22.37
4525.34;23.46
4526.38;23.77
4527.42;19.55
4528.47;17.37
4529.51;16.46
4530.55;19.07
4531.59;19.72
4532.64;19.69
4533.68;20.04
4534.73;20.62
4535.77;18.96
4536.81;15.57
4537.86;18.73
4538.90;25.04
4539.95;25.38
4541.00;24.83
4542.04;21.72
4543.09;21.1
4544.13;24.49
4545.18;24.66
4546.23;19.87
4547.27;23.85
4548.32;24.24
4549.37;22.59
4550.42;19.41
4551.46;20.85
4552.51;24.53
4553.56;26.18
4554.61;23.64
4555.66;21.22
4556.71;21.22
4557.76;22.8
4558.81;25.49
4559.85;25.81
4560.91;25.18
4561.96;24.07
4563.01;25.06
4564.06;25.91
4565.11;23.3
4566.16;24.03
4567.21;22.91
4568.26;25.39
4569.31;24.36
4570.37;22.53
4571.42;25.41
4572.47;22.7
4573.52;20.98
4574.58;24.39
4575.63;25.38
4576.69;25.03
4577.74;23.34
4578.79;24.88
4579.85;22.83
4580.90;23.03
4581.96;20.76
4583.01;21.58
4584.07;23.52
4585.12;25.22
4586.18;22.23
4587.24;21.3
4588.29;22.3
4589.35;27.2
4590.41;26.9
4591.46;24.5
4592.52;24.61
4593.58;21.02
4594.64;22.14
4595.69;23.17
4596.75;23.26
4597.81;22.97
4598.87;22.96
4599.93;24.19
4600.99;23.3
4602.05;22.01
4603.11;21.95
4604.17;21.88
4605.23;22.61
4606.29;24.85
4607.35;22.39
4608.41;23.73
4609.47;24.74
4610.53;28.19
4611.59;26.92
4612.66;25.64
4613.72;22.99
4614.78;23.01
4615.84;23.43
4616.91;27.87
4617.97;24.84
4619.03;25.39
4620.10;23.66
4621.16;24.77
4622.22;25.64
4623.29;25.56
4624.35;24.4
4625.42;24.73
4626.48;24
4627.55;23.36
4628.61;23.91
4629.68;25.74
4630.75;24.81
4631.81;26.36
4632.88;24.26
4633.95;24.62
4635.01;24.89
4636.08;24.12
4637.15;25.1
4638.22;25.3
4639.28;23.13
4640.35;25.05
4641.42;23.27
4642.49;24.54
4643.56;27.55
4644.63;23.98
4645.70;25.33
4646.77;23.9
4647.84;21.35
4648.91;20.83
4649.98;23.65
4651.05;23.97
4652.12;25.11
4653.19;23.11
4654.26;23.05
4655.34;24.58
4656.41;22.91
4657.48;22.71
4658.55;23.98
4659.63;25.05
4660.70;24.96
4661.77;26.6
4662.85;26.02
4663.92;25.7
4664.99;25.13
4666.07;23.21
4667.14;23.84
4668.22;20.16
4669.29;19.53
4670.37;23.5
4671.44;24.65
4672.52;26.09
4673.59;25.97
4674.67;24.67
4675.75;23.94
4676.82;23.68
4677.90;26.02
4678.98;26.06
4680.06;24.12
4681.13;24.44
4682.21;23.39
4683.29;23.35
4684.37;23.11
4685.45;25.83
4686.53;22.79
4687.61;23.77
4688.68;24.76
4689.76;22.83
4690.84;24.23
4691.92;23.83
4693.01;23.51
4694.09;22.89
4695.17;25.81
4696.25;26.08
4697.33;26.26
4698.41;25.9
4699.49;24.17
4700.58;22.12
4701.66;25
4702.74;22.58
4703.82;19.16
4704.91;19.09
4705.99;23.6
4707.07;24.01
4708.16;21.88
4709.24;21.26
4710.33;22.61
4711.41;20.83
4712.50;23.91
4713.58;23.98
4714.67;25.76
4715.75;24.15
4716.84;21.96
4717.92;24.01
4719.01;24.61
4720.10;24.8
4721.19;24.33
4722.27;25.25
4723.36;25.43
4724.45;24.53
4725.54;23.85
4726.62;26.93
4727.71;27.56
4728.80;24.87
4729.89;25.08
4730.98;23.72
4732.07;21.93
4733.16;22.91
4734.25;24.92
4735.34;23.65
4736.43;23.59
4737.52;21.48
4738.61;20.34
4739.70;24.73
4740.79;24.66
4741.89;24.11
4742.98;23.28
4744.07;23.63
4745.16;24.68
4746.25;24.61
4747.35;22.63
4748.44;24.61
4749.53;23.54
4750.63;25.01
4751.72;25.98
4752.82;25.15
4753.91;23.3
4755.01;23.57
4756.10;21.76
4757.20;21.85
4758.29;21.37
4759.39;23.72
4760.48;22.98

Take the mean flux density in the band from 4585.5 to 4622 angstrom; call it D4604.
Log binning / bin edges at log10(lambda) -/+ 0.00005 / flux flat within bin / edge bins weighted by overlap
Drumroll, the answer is 23.9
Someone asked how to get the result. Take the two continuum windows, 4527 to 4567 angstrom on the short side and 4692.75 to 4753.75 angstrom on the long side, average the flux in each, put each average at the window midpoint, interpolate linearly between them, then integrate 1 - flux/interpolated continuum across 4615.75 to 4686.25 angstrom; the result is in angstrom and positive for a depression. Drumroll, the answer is -3.6 angstrom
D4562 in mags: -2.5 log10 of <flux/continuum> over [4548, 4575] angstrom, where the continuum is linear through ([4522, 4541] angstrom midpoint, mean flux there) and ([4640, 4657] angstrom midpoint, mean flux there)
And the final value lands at -0.09 mag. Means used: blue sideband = 21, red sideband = 23.9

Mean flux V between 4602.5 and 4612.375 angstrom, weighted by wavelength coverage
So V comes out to 24.2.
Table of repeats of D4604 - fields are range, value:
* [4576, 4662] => 24.1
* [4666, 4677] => 23.6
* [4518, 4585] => 22.7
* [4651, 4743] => 23.9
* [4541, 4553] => 22.6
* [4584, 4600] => 23.6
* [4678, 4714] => 23.6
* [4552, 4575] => 24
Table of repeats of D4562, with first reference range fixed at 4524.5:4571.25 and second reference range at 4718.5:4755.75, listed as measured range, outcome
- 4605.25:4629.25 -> -0.07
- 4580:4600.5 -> -0.02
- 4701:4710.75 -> 0.08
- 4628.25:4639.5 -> -0.07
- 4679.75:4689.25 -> -0.01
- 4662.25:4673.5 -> -0.02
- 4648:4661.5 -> -0.01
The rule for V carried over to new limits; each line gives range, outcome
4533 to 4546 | 21.7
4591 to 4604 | 23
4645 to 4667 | 24.1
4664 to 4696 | 24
